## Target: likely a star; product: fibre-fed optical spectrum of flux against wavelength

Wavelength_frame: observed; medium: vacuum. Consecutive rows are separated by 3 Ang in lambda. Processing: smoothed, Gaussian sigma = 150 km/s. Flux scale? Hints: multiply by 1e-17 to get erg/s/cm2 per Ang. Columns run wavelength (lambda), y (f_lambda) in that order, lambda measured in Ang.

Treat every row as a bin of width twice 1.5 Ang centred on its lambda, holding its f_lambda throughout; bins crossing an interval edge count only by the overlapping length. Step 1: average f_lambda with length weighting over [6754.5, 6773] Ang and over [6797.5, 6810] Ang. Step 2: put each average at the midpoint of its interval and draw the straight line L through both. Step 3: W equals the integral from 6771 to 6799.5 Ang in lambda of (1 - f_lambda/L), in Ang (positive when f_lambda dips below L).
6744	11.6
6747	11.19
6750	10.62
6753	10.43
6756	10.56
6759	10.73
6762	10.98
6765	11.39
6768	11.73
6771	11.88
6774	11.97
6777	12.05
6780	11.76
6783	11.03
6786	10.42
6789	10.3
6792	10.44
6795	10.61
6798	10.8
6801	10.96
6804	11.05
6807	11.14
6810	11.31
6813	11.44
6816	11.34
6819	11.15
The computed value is 0.1 Ang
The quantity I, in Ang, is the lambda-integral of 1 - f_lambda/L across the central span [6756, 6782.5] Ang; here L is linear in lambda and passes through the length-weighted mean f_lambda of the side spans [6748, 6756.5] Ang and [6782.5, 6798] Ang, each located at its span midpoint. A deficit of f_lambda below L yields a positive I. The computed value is -2.3 Ang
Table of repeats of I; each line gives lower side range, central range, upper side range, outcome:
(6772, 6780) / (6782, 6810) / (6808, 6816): 2.0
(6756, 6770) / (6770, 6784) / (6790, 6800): -1.1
